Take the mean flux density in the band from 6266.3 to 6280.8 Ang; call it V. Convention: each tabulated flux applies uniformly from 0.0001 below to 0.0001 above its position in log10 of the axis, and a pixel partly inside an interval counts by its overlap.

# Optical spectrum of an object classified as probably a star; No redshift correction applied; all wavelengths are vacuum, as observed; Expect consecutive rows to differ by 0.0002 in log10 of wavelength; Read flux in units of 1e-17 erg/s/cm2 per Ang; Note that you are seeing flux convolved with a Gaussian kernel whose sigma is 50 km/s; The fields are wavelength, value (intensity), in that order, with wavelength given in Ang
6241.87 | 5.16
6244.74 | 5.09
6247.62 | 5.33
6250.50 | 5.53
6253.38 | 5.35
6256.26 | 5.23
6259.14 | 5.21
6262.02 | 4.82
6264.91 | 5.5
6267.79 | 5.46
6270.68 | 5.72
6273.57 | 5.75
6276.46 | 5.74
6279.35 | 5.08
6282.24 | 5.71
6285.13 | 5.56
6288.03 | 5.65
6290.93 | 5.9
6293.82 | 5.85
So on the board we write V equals 5.55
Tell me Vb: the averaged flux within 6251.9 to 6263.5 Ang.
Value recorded 5.15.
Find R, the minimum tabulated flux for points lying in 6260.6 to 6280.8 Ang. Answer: 4.82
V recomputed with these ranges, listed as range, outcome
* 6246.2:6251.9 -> 5.43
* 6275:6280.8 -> 5.41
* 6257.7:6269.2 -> 5.25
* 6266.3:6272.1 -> 5.59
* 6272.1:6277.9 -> 5.74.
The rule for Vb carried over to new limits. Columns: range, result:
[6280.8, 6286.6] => 5.63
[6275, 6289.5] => 5.55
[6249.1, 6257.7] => 5.37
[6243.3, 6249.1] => 5.21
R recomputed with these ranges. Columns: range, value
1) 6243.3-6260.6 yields 5.09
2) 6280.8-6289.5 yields 5.56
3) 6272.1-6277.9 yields 5.74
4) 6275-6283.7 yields 5.08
